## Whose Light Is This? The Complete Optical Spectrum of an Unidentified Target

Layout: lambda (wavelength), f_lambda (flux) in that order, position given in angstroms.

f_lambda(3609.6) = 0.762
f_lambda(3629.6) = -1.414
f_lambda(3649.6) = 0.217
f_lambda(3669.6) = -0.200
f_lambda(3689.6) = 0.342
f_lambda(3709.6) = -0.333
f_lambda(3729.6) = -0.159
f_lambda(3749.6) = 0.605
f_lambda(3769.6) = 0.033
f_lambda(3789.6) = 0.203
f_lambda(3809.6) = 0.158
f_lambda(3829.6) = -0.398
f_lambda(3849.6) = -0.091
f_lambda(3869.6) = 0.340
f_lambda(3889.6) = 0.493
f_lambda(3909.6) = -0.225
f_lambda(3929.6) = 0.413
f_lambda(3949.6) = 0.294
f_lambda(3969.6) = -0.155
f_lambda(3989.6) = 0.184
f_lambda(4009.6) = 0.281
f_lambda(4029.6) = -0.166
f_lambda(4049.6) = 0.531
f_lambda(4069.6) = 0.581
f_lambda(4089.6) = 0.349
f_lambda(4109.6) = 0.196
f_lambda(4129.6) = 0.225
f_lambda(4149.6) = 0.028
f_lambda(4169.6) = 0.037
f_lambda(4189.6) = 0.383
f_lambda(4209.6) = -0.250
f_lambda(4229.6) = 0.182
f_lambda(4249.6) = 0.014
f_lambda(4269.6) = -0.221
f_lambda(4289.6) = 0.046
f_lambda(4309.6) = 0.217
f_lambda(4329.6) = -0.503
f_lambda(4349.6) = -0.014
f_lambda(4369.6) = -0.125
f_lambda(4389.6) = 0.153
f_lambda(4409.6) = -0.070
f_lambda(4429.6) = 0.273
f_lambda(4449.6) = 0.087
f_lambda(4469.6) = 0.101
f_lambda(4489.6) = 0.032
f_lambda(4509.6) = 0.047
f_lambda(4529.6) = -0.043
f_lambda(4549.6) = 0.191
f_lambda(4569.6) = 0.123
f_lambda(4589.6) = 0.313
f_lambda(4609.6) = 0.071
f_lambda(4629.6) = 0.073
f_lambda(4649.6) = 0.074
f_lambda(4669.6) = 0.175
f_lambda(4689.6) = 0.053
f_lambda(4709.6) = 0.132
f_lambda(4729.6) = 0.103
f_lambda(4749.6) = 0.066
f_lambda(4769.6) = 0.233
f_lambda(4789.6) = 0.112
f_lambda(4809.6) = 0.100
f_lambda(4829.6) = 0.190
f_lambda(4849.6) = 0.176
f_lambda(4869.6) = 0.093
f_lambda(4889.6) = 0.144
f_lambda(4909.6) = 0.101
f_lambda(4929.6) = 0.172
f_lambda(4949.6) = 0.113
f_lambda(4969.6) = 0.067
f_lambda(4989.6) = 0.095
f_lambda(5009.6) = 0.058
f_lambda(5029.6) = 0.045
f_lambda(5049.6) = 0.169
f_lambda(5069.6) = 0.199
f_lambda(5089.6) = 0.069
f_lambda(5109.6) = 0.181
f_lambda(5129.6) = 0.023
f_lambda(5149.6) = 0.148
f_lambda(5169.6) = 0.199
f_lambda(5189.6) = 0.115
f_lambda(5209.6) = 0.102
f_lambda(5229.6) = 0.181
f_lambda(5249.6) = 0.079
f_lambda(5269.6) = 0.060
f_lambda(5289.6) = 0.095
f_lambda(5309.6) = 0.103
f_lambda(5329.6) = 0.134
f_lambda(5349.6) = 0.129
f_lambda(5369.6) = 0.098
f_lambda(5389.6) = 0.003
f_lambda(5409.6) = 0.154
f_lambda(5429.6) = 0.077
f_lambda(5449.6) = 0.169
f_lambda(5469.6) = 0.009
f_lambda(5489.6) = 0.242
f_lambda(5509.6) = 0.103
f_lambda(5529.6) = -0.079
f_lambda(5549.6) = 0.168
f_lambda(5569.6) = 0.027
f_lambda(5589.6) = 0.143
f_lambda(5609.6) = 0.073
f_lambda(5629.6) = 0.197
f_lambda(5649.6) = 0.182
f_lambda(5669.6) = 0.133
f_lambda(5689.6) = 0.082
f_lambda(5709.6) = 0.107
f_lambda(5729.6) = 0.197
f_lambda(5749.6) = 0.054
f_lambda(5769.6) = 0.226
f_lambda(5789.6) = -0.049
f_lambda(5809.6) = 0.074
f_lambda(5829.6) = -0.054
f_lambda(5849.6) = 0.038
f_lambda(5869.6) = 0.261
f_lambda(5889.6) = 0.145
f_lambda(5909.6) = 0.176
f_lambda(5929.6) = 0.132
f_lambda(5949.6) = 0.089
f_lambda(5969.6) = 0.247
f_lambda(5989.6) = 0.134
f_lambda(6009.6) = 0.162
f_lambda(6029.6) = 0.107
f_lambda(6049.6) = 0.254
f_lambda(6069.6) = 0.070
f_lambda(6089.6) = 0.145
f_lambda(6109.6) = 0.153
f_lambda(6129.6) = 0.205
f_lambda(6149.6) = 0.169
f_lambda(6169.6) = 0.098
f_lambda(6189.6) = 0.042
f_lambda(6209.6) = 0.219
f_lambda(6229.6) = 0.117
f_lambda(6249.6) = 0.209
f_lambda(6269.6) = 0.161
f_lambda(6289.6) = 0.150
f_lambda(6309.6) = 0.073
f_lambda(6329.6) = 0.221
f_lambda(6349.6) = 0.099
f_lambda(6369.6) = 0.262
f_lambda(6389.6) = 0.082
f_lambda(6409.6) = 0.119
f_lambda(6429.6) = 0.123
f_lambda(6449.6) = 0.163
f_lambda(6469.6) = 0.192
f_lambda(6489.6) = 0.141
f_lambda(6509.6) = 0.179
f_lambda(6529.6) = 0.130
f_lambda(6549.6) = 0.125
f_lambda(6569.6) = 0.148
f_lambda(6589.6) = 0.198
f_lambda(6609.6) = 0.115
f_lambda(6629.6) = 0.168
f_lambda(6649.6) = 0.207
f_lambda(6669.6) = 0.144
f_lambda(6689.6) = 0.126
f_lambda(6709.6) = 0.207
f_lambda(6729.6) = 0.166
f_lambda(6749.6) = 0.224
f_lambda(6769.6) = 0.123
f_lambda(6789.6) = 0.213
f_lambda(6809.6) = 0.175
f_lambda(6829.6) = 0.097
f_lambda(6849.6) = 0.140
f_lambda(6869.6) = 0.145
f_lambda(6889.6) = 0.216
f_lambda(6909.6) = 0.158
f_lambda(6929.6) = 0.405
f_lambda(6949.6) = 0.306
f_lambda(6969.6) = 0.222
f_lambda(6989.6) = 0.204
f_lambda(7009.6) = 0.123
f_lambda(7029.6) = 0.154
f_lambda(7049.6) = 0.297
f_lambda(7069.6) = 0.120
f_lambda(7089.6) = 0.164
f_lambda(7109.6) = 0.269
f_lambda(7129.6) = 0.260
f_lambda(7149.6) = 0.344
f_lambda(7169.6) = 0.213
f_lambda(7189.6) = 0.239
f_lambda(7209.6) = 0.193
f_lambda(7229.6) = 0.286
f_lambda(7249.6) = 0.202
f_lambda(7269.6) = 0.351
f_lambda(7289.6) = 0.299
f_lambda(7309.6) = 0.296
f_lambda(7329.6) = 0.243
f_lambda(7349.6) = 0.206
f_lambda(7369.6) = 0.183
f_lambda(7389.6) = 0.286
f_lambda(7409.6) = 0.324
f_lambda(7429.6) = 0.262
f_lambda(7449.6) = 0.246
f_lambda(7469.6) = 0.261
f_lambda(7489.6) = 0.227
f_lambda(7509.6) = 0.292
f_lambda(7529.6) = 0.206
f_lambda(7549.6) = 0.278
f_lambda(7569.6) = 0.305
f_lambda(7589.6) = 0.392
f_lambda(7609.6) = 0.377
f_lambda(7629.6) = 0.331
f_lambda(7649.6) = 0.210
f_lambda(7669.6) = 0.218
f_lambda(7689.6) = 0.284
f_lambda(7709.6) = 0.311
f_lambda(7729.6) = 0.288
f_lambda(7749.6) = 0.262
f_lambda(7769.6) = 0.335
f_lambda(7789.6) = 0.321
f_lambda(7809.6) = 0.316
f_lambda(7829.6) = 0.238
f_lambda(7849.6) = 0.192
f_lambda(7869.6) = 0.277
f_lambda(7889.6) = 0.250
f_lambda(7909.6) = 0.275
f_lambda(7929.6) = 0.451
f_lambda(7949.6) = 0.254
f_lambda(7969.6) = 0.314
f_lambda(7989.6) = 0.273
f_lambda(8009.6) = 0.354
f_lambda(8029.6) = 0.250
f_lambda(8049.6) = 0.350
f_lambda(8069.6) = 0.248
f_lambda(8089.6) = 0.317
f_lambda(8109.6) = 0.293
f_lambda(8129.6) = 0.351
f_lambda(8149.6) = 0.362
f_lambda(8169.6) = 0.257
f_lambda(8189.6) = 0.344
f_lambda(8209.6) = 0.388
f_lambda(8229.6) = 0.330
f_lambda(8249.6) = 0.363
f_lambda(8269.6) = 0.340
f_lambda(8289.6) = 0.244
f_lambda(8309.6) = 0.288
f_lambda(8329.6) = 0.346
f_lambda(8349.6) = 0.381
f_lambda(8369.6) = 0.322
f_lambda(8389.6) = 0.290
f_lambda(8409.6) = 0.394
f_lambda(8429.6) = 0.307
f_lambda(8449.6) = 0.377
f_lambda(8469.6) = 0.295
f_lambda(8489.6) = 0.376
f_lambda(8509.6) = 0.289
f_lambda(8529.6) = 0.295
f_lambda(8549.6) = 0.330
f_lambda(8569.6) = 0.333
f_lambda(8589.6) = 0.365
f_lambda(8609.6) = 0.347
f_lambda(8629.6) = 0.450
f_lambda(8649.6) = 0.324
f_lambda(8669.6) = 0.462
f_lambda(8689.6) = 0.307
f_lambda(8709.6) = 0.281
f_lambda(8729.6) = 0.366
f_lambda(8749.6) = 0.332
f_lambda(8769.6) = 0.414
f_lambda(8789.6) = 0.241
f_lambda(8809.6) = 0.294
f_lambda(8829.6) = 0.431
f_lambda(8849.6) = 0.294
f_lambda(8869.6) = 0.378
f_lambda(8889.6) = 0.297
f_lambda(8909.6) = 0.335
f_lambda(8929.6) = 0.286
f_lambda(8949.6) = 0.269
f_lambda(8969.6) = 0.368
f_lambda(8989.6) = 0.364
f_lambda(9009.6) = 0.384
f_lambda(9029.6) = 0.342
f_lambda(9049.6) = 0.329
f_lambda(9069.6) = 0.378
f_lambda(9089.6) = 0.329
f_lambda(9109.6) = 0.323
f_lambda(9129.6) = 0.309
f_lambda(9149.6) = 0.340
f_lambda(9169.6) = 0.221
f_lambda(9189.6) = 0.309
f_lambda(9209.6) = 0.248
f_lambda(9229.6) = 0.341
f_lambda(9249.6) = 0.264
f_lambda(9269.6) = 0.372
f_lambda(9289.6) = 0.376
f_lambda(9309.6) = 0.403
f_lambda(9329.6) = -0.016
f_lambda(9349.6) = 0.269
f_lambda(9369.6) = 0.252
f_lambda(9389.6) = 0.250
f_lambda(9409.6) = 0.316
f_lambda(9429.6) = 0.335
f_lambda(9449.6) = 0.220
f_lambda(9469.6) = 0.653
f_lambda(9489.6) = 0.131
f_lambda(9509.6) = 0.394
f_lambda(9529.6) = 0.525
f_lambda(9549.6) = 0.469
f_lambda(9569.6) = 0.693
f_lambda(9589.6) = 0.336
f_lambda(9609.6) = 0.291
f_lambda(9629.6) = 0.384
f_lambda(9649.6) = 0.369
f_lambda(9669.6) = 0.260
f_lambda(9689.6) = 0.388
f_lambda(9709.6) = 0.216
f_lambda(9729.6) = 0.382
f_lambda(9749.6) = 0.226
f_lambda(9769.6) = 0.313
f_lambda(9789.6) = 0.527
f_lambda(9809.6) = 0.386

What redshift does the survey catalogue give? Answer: 0.781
